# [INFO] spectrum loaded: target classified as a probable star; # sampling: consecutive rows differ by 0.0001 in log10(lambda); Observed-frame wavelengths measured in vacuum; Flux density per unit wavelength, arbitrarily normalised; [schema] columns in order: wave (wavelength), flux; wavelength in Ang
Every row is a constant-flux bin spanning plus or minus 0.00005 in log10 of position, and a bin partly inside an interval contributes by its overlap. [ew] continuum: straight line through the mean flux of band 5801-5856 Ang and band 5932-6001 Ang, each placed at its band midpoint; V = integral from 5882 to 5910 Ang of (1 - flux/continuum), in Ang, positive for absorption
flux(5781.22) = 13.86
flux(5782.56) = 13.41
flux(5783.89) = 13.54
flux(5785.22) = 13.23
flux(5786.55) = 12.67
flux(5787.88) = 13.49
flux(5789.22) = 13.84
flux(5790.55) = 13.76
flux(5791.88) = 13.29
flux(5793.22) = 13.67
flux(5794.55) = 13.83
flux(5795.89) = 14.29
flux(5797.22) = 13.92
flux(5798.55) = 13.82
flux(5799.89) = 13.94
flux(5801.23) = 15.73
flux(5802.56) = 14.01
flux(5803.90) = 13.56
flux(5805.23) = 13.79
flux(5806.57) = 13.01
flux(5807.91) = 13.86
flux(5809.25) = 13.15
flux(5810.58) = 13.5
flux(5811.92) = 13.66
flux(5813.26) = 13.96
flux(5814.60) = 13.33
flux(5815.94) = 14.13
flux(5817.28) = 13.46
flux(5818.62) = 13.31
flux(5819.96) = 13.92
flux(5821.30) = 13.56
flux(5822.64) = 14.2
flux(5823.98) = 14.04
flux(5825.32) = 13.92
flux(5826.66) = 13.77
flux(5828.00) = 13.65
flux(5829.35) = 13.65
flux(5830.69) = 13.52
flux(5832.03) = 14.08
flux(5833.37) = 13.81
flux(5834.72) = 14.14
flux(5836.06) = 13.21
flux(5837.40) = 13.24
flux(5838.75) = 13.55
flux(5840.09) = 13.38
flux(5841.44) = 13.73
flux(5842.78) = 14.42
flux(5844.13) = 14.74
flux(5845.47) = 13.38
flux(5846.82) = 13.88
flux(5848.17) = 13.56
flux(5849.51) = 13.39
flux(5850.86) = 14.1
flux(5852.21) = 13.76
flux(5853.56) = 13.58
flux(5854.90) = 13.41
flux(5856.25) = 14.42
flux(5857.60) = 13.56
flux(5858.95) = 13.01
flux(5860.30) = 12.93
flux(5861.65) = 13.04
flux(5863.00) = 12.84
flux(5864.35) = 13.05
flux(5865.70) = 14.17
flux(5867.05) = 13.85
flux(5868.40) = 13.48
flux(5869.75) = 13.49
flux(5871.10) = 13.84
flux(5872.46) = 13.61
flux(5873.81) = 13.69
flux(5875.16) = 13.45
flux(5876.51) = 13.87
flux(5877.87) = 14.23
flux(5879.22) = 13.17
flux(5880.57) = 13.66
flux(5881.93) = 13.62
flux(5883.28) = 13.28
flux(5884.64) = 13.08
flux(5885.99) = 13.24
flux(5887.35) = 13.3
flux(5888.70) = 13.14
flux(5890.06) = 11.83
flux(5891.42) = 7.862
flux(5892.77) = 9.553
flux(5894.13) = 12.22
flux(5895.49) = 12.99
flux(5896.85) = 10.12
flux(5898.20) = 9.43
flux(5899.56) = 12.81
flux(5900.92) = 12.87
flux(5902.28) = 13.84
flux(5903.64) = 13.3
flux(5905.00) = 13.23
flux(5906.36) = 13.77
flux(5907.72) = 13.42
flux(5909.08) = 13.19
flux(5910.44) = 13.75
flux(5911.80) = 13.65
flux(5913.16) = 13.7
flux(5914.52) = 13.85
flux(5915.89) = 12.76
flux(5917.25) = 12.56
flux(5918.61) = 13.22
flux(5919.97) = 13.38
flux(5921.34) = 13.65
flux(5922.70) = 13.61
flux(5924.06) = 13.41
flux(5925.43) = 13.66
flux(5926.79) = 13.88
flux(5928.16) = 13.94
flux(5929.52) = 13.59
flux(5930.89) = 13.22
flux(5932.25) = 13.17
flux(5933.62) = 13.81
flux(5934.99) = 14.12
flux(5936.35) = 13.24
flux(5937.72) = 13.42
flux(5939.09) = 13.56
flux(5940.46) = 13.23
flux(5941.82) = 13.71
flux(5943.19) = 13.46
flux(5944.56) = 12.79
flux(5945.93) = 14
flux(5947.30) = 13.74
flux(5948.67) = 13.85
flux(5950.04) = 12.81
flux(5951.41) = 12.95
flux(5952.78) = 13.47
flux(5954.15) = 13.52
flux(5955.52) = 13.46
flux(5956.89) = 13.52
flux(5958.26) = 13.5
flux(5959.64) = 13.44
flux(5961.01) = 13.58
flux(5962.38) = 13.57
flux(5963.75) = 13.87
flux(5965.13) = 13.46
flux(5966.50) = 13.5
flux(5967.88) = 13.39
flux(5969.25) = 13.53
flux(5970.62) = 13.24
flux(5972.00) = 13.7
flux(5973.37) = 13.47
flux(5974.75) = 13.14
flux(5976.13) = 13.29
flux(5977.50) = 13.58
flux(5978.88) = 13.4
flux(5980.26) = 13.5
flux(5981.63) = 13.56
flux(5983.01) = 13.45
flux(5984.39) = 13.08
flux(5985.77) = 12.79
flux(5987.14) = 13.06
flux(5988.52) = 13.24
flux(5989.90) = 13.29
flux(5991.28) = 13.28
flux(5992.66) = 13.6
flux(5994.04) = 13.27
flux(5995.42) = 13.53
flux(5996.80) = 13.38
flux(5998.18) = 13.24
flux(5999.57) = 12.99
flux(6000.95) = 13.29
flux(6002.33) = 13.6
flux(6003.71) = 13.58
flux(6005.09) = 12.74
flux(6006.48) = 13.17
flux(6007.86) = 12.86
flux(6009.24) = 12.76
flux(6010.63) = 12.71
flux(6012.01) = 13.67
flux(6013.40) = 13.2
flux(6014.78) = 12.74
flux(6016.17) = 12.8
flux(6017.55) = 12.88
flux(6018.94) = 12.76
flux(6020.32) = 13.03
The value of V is 2.5 Ang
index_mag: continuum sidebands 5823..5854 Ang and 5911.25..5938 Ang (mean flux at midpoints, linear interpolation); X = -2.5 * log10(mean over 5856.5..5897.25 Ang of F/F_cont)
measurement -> 0.058 mag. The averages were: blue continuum 13.8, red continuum 13.5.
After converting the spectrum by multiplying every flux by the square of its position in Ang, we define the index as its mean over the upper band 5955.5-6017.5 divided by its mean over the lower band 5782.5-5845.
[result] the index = 1.03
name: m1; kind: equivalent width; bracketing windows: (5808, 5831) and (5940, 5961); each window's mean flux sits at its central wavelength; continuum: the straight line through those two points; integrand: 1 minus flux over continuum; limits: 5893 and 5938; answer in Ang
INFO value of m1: 1.2 Ang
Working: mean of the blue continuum 13.7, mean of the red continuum 13.4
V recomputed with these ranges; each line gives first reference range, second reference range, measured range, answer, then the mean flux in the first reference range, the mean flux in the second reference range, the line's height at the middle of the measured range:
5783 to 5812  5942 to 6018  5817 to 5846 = -0.3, 13.7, 13.3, 13.6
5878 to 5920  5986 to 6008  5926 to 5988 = -2.0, 12.7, 13.3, 13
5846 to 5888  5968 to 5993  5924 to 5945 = -0.2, 13.5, 13.3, 13.4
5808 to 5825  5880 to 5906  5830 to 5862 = -1.2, 13.7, 12.3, 13.2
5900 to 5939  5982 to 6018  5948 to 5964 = -0.1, 13.5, 13.2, 13.3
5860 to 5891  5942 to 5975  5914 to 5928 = 0.0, 13.3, 13.5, 13.4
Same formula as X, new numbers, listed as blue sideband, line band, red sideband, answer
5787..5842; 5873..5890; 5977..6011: 0.011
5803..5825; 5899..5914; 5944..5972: 0.009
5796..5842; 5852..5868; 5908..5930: 0.015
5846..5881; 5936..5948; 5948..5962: -0.002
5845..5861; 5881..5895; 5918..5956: 0.118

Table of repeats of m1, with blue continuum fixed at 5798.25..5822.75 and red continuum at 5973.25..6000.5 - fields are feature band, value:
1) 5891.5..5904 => 1.72 Ang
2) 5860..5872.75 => 0.17 Ang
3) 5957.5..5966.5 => -0.13 Ang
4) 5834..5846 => -0.06 Ang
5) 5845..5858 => -0.05 Ang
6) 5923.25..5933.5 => -0.09 Ang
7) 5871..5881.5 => -0.07 Ang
